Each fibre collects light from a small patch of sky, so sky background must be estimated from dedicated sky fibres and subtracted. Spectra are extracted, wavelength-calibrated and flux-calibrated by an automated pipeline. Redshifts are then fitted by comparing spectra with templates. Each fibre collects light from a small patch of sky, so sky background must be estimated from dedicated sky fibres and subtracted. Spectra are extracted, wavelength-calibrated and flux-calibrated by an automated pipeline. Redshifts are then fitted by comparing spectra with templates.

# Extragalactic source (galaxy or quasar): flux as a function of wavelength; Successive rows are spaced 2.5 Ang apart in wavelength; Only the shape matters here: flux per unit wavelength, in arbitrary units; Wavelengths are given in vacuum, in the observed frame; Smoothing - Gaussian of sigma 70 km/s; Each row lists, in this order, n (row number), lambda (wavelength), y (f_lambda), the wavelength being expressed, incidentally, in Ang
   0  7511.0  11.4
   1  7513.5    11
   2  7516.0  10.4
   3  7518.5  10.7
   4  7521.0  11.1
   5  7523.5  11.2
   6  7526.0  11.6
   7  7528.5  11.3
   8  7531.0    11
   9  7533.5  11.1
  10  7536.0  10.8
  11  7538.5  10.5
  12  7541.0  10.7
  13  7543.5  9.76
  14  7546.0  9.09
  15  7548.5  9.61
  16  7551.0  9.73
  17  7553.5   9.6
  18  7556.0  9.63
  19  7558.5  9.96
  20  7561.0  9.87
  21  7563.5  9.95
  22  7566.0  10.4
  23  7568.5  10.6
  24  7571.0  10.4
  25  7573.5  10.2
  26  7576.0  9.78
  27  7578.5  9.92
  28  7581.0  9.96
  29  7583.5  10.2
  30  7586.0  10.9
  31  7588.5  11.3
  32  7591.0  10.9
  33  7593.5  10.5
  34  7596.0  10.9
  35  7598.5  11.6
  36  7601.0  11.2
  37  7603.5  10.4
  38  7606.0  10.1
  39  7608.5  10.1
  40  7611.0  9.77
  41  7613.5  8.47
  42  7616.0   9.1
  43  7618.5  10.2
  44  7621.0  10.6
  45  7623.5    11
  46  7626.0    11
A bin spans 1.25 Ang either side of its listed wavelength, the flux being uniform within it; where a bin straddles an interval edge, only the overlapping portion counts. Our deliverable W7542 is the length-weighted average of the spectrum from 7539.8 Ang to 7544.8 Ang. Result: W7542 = 10.2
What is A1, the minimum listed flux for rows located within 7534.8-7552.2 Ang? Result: 9.09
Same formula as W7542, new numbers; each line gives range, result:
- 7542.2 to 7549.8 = 9.5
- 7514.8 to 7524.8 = 10.9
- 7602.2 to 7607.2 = 10.3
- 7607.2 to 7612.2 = 9.94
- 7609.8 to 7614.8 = 9.11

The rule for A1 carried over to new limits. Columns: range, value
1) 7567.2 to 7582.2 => 9.78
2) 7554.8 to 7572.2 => 9.63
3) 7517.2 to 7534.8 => 10.7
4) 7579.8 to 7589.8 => 9.96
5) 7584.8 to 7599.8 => 10.5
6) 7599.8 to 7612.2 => 9.77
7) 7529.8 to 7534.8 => 11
